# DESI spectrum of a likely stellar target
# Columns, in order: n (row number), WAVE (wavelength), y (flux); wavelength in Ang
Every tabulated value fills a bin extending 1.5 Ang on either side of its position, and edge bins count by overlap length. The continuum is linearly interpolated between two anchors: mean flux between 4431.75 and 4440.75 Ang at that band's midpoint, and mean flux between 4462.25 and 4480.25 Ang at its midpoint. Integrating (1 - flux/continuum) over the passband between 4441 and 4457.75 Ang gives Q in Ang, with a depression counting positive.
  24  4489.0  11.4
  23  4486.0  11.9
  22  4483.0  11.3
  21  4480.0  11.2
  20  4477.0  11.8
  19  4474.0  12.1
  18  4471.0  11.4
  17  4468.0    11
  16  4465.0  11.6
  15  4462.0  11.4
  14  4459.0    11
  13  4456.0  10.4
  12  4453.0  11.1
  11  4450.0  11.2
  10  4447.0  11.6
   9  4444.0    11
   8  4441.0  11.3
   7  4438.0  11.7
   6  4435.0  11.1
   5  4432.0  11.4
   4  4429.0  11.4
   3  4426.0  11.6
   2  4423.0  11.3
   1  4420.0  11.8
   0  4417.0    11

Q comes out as 0.5 Ang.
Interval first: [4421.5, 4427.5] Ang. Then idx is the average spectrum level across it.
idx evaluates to 11.5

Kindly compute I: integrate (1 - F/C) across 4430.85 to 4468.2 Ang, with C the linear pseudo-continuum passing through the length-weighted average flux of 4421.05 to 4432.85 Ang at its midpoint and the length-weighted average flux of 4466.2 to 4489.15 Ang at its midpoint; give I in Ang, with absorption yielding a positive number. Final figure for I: 0.8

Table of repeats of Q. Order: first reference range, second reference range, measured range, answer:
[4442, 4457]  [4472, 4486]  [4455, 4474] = 0.2 Ang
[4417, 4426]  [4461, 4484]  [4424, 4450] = 0.2 Ang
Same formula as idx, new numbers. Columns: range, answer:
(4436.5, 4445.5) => 11.3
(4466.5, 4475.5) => 11.5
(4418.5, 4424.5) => 11.6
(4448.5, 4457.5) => 10.9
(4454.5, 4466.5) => 11.1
